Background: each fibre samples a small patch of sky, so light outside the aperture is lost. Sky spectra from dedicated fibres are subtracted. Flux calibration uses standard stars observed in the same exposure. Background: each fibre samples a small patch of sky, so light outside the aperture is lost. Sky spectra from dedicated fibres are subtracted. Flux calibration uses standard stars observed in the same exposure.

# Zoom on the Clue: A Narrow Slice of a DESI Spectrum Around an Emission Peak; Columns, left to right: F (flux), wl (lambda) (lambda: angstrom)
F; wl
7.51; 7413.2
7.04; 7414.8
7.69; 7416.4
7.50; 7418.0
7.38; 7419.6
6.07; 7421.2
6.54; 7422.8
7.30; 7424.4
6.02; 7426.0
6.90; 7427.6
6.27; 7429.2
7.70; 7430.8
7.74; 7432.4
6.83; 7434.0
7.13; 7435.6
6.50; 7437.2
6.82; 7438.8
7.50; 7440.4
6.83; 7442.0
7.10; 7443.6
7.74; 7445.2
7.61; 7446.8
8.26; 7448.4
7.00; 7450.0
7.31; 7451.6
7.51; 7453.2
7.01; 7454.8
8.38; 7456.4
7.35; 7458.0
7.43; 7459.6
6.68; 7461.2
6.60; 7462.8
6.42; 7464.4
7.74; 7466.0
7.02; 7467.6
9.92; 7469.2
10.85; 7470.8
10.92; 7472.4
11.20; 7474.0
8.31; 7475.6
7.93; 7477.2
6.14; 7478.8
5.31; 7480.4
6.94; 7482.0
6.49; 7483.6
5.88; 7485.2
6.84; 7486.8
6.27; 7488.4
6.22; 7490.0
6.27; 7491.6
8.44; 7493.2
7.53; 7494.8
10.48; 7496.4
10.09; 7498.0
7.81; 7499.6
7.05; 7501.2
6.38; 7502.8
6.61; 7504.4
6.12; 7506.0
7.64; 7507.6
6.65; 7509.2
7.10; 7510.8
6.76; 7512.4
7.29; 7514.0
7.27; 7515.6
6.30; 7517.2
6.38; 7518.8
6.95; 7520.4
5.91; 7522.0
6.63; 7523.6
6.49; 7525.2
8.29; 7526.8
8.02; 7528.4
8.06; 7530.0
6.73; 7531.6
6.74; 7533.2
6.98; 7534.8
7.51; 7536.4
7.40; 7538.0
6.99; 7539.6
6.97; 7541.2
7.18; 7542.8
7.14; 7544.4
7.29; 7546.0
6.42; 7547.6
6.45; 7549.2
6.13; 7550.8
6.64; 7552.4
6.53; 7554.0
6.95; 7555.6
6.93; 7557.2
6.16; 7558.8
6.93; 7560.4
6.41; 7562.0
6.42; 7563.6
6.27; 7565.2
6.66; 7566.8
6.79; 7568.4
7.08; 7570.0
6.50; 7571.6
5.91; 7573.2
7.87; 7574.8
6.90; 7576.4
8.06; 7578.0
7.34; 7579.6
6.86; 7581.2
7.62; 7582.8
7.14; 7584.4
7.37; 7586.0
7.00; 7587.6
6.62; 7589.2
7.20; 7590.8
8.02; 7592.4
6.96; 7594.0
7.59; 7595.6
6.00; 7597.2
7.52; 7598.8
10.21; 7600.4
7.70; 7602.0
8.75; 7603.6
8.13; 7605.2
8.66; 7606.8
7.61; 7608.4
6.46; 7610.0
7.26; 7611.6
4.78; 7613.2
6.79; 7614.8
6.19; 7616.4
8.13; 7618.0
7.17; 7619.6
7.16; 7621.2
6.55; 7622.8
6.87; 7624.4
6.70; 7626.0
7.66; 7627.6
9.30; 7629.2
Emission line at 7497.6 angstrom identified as [N II]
